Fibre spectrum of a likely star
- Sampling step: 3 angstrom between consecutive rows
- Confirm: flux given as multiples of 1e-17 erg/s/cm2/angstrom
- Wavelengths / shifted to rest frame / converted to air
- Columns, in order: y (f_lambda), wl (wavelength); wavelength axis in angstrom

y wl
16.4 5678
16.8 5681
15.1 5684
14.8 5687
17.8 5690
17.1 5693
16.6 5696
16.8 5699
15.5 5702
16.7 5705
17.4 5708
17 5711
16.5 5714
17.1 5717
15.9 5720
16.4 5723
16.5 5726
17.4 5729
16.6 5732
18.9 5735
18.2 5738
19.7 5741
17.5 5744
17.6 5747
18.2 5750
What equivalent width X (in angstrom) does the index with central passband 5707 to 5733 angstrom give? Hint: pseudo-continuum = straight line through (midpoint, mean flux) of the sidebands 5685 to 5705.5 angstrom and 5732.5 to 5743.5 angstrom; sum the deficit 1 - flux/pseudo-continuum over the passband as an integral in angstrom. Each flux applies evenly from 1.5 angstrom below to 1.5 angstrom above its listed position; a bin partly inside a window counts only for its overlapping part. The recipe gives 1.4 angstrom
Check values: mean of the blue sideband 16.4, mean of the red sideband 18.6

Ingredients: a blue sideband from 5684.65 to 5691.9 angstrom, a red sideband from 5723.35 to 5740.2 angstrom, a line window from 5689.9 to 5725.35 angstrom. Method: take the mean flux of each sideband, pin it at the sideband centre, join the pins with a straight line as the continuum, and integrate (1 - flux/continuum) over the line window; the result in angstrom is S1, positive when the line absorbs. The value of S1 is 0.2 angstrom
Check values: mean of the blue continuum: 16.2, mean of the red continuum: 17.5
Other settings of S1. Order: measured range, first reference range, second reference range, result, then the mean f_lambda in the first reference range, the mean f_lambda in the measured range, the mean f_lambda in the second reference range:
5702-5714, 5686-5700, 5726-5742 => 0.3 angstrom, 16.7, 16.8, 18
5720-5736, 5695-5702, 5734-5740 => 1.0 angstrom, 16.4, 17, 18.6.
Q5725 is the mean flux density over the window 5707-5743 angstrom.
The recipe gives 17.3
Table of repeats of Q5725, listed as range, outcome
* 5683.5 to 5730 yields 16.6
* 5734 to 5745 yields 18.6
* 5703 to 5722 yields 16.7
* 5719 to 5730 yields 16.5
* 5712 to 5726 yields 16.5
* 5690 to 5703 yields 16.7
